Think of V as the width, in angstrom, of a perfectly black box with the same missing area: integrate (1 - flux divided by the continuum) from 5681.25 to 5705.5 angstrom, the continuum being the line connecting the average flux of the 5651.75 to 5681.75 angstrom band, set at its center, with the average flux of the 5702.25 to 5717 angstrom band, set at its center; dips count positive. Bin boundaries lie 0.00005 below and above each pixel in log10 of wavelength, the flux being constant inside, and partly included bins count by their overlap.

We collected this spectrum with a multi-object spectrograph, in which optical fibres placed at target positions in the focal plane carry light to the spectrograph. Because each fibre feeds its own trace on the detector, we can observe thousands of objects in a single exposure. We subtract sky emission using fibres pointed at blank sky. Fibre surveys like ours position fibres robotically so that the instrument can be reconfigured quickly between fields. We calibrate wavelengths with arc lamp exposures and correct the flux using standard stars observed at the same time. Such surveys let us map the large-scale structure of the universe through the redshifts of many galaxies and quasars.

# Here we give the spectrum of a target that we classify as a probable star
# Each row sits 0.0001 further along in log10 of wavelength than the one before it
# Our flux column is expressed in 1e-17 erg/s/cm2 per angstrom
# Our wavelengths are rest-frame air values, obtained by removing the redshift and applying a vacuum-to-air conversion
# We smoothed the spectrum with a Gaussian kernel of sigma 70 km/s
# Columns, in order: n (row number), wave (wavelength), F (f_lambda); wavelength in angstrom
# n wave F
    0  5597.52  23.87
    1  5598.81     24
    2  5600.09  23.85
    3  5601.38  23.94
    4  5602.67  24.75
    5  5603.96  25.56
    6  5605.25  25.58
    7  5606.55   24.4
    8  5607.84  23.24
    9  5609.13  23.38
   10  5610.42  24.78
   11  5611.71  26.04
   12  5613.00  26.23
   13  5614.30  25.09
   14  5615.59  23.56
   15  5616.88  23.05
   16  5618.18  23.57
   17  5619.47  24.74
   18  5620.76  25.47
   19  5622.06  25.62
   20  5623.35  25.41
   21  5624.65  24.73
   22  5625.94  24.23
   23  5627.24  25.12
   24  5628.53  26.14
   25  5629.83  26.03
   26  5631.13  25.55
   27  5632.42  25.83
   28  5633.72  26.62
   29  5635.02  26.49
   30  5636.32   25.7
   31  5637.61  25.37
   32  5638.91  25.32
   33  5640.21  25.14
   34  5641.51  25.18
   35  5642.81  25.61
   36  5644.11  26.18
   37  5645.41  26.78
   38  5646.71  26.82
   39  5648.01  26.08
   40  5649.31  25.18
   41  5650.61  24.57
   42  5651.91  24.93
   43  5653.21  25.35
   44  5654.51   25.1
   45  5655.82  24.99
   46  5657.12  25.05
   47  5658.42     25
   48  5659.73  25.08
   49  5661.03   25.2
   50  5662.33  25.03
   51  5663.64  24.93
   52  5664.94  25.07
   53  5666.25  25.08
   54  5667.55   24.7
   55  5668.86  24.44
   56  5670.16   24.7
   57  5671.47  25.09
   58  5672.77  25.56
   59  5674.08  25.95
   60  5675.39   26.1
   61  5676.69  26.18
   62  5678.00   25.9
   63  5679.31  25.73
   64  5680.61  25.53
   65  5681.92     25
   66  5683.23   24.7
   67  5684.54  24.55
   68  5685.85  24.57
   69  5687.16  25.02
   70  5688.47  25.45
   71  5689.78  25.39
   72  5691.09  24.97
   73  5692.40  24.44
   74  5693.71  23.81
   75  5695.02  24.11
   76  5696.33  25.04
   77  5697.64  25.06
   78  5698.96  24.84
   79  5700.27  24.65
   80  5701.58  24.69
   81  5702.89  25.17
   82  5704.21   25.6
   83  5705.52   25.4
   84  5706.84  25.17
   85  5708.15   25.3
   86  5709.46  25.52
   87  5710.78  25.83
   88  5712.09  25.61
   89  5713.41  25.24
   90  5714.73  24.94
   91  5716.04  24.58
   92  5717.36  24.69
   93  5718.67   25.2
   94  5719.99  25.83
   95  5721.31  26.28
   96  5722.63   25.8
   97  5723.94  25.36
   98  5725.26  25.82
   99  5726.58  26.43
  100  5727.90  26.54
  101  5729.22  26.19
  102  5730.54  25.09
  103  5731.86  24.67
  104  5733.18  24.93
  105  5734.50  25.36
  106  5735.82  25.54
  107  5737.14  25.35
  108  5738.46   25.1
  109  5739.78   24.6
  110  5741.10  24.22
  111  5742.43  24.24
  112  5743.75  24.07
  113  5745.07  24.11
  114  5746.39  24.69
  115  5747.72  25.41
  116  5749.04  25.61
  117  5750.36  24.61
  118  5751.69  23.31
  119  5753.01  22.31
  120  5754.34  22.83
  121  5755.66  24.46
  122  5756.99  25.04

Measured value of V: 0.4 angstrom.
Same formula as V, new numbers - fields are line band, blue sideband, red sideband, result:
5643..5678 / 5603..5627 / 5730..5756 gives -1.0 angstrom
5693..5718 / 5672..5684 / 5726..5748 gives 0.3 angstrom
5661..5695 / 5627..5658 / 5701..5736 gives 0.6 angstrom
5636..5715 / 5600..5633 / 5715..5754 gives -0.9 angstrom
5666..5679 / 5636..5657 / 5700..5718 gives 0.0 angstrom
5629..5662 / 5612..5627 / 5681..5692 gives -1.0 angstrom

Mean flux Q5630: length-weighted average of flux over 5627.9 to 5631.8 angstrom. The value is 25.9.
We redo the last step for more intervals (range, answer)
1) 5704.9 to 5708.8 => 25.3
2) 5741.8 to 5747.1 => 24.3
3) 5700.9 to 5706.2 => 25.2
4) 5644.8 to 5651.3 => 25.9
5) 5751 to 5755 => 22.8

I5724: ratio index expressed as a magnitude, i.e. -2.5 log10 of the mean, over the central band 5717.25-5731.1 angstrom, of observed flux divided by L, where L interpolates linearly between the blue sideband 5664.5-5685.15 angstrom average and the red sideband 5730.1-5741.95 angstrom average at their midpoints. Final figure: -0.03 mag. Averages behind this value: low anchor 25.3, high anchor 25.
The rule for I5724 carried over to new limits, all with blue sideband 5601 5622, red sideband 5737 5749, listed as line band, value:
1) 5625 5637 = -0.05 mag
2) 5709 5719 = -0.02 mag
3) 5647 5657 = -0.03 mag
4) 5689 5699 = 0.00 mag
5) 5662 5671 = -0.01 mag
